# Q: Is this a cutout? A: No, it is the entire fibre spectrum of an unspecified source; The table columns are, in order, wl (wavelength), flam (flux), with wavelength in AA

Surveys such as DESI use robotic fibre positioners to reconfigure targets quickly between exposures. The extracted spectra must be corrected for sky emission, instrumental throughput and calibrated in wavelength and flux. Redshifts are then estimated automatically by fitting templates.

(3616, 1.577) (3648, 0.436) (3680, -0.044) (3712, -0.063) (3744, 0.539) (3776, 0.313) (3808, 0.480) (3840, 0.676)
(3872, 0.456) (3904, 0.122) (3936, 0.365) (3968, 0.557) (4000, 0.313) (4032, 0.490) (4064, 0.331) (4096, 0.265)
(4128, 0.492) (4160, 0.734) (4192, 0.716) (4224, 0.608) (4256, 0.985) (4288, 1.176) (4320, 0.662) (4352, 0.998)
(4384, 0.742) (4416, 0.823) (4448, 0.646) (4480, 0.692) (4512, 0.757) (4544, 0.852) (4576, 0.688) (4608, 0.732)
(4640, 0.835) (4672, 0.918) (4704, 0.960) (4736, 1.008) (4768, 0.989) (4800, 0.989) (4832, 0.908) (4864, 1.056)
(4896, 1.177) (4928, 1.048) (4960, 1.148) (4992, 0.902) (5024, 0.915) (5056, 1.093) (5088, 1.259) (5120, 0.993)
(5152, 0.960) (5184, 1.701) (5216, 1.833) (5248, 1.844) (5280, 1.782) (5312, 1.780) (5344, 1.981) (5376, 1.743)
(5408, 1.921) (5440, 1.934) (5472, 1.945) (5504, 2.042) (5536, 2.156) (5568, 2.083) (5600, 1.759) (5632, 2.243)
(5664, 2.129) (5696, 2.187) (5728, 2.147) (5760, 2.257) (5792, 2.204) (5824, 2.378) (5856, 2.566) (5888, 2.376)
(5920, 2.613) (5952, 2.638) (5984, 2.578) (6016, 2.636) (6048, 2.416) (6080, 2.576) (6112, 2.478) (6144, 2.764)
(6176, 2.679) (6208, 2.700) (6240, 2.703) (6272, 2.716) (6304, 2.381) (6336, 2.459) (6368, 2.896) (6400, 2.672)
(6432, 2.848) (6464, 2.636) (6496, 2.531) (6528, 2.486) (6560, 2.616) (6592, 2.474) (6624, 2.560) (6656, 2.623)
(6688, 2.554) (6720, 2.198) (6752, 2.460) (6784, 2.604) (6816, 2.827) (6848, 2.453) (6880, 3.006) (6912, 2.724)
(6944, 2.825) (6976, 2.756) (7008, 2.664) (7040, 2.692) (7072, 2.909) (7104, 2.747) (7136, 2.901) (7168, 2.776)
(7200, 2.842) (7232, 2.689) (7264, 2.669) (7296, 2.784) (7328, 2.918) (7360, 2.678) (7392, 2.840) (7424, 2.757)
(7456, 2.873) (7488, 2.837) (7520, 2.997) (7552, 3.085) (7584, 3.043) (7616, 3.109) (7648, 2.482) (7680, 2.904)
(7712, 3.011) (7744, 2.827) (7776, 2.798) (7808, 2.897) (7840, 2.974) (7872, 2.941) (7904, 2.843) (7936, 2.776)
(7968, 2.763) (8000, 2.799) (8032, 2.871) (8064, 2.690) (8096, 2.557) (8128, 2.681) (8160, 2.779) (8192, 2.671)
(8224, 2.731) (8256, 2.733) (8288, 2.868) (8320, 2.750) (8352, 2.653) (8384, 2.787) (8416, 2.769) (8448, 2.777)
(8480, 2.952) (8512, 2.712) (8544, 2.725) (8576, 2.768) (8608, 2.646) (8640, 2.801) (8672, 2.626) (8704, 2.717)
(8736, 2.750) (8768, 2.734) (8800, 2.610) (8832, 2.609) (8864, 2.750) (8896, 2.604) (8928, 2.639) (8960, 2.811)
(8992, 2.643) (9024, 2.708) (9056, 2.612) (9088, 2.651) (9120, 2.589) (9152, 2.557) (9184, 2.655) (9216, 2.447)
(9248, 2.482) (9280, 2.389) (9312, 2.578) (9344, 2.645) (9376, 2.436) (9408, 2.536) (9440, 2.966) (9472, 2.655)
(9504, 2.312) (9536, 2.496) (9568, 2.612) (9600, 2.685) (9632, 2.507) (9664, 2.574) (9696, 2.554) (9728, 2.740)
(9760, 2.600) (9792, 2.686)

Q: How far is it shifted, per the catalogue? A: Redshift 0.298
